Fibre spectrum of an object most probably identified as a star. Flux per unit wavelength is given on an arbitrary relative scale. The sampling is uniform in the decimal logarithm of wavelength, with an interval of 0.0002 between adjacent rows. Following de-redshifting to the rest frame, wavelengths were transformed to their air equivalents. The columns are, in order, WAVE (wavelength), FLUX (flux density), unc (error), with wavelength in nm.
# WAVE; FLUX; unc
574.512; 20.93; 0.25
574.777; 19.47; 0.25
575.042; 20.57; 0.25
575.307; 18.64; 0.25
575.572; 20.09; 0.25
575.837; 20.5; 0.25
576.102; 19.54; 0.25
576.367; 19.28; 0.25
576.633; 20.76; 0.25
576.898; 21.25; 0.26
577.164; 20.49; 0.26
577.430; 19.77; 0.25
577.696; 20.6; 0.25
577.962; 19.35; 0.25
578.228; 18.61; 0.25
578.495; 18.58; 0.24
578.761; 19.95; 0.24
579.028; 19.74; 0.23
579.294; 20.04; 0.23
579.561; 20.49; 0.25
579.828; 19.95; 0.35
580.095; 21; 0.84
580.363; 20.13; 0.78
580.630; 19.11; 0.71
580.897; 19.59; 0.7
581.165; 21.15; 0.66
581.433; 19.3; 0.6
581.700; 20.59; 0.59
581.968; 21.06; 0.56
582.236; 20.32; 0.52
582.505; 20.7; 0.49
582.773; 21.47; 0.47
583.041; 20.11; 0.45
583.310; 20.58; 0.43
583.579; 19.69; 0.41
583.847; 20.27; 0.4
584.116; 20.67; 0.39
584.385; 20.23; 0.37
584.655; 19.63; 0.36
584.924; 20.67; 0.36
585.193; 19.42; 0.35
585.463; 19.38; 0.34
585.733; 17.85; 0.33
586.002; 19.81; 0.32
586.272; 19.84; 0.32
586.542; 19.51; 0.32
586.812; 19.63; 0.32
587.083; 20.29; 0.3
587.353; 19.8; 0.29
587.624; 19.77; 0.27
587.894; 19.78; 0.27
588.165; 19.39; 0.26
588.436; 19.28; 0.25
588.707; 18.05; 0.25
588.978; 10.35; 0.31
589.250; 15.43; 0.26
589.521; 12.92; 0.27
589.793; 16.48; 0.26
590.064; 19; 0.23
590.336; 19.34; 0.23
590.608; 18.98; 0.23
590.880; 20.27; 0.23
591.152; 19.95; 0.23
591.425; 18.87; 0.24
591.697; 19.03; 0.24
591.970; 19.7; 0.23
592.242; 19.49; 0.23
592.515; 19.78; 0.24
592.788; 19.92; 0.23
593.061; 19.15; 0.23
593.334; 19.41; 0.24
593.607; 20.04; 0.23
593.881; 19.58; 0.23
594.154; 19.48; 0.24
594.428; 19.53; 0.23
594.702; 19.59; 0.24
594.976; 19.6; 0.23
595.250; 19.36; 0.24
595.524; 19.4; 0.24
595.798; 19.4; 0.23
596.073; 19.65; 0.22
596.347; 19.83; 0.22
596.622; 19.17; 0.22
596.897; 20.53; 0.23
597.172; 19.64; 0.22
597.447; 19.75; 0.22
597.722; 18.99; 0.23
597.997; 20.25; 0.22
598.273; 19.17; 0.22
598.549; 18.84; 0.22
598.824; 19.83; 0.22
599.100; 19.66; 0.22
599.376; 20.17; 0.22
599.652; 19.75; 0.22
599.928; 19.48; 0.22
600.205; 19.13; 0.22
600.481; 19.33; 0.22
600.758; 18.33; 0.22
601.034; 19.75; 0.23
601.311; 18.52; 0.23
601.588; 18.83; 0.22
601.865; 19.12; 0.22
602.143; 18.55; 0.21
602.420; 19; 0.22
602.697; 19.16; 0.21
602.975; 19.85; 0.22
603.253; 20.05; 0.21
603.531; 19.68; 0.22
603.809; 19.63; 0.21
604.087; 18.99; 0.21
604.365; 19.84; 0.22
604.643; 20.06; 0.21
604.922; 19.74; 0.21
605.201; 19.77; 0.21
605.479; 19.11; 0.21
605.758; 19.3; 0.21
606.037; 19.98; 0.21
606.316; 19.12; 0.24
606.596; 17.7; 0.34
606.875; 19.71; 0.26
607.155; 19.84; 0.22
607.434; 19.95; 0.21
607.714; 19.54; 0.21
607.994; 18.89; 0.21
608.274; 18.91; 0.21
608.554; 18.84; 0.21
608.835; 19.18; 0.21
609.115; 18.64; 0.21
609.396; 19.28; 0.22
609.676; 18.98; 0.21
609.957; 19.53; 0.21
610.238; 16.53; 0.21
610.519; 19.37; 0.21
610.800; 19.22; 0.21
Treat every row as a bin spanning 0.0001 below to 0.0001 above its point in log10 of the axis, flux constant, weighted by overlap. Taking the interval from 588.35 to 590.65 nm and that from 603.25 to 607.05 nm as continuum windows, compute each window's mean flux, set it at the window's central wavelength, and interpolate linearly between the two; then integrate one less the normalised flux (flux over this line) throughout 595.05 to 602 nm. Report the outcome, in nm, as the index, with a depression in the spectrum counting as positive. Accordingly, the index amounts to -0.475 nm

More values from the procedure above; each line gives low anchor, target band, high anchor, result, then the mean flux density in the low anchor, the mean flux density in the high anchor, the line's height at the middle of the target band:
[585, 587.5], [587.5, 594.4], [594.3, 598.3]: 0.36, 19.5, 19.6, 19.6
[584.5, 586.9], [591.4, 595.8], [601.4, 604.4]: -0.02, 19.5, 19.3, 19.4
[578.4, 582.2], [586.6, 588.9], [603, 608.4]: 0.07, 20.1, 19.5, 19.9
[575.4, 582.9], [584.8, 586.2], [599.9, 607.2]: 0.03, 20.1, 19.3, 19.9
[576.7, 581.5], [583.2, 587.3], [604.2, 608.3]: 0.01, 20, 19.4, 19.8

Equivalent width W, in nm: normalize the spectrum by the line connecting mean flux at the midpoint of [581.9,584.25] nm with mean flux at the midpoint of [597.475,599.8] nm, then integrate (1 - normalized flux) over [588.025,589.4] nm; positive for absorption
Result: 0.25 nm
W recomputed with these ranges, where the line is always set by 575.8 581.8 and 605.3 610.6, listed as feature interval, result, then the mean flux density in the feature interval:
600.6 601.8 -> 0.03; 18.9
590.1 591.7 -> 0.02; 19.4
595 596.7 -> 0.00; 19.5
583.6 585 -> -0.03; 20.2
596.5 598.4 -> -0.02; 19.6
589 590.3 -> 0.26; 15.7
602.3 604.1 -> -0.03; 19.5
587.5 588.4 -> 0.00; 19.6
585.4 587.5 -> 0.02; 19.5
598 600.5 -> -0.02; 19.5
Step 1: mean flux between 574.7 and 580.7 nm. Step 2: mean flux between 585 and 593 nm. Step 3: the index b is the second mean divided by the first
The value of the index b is 0.94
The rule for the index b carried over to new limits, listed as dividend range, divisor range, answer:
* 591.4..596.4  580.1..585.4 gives 0.96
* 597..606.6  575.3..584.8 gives 0.96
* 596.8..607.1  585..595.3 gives 1.03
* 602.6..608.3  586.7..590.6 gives 1.09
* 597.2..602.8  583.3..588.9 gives 0.99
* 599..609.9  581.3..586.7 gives 0.96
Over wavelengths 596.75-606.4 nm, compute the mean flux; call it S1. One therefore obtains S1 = 19.5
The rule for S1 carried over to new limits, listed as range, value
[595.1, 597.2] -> 19.6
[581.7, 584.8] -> 20.4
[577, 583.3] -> 20.1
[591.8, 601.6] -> 19.5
